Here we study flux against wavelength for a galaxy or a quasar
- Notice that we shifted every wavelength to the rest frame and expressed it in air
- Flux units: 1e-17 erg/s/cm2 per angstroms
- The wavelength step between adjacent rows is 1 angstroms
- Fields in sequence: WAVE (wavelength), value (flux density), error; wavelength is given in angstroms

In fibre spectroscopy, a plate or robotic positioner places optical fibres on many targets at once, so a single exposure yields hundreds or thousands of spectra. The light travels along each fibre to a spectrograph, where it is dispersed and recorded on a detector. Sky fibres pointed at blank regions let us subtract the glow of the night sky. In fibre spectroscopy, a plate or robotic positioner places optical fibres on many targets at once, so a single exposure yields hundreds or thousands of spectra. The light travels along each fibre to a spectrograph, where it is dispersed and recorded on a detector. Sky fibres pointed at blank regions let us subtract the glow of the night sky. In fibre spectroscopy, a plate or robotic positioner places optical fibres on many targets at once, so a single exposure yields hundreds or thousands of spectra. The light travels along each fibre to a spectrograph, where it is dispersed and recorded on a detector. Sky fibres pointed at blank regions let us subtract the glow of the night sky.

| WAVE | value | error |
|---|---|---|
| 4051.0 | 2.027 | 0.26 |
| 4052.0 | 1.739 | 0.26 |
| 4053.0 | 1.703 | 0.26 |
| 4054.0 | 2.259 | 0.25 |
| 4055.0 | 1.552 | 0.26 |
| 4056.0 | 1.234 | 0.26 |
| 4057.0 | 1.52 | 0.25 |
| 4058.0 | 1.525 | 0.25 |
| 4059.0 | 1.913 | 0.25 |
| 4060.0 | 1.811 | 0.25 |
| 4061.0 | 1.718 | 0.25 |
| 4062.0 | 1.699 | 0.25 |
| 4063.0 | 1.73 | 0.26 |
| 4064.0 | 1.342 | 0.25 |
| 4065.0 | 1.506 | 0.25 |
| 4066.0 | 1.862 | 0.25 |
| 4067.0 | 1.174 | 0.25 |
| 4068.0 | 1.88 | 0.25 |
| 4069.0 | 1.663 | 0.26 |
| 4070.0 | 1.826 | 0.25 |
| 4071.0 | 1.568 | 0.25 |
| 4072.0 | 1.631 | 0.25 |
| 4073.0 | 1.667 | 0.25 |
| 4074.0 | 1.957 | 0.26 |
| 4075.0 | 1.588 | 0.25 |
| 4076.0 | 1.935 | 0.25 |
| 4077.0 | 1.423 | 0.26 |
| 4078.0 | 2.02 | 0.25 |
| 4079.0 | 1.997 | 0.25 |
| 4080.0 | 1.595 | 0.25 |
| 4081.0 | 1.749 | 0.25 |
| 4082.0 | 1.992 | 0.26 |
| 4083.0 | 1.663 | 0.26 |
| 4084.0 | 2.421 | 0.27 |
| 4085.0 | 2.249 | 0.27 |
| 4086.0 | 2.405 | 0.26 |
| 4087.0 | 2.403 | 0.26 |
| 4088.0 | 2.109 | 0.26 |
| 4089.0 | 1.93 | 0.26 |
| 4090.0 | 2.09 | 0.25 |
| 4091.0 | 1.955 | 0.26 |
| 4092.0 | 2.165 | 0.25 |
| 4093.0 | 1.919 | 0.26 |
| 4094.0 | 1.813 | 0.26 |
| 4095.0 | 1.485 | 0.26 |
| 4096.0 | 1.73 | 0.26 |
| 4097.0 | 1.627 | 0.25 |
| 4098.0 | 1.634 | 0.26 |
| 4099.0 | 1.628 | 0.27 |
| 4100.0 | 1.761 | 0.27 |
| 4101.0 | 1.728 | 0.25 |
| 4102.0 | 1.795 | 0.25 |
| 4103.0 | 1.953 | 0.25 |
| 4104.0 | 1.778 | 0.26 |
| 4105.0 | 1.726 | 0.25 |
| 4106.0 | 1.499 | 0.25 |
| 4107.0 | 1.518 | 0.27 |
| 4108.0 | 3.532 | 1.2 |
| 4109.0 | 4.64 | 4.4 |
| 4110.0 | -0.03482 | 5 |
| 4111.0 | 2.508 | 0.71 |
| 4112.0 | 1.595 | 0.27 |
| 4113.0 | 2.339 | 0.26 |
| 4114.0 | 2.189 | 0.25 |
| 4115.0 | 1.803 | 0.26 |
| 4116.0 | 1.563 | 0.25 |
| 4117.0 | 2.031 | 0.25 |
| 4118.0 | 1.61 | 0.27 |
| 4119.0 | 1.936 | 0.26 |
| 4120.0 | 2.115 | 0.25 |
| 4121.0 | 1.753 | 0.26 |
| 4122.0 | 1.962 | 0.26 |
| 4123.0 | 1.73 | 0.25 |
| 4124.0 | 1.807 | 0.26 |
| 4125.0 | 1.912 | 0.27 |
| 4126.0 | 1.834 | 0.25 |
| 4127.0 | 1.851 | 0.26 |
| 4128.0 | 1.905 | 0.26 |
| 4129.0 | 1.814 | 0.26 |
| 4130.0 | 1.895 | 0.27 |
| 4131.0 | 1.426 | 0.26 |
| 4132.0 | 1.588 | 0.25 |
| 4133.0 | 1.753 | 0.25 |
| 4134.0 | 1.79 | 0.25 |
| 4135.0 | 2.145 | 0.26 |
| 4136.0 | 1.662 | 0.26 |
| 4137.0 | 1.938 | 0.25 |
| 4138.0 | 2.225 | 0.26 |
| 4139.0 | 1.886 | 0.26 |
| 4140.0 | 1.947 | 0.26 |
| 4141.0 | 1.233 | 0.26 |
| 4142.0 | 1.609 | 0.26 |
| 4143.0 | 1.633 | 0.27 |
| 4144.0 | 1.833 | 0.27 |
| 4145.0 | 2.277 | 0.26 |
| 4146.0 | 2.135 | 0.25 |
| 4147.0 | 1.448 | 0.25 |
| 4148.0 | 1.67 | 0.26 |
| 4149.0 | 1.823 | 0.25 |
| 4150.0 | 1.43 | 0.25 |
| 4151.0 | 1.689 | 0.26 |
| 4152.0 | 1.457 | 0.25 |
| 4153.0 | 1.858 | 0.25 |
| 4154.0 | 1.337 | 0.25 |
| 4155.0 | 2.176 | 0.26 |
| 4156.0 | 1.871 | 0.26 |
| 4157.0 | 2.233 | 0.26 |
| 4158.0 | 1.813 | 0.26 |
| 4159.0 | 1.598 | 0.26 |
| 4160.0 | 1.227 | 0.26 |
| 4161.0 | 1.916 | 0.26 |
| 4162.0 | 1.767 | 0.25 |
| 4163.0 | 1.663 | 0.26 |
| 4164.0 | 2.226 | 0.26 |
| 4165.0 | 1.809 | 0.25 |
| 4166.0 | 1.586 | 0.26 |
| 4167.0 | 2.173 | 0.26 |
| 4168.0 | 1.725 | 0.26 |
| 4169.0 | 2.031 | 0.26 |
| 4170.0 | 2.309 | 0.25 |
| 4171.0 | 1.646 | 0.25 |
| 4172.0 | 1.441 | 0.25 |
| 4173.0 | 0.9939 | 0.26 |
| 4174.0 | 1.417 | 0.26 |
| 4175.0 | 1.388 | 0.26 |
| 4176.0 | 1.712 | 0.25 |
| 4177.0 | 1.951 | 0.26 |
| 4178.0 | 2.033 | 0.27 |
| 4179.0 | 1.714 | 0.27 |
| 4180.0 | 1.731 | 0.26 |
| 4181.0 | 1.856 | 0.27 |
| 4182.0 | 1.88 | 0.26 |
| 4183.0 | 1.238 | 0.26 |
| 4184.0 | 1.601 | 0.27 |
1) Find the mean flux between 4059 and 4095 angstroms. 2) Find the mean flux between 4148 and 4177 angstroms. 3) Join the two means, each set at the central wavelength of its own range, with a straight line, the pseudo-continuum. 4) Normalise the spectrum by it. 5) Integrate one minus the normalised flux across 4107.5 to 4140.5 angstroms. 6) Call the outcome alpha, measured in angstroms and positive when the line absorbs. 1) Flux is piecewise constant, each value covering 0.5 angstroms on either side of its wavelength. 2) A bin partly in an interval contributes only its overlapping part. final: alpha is -3.3 angstroms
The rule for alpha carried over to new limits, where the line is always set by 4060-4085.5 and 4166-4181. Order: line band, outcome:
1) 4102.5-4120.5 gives -2.8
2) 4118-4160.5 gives -1.2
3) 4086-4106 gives -1.2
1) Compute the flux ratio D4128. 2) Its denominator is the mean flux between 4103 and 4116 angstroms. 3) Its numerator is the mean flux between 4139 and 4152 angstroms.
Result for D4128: 0.83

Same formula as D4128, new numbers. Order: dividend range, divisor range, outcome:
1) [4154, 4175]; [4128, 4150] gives 0.98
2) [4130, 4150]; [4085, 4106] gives 0.95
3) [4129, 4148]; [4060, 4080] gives 1.06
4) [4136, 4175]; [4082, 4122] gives 0.90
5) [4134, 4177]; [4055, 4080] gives 1.06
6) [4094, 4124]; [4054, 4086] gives 1.09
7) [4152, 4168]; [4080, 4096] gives 0.90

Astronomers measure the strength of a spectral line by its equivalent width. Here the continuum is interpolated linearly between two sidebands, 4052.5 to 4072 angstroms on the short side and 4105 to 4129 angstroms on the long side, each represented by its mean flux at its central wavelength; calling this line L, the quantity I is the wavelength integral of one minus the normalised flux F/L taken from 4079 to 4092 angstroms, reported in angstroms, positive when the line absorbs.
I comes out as -1.9 angstroms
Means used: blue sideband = 1.66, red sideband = 1.97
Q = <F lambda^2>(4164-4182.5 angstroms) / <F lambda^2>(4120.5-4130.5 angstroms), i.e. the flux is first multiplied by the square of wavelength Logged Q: 0.97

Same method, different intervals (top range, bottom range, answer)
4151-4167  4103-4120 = 0.90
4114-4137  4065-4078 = 1.11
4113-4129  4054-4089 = 1.08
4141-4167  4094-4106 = 1.06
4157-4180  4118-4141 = 0.97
